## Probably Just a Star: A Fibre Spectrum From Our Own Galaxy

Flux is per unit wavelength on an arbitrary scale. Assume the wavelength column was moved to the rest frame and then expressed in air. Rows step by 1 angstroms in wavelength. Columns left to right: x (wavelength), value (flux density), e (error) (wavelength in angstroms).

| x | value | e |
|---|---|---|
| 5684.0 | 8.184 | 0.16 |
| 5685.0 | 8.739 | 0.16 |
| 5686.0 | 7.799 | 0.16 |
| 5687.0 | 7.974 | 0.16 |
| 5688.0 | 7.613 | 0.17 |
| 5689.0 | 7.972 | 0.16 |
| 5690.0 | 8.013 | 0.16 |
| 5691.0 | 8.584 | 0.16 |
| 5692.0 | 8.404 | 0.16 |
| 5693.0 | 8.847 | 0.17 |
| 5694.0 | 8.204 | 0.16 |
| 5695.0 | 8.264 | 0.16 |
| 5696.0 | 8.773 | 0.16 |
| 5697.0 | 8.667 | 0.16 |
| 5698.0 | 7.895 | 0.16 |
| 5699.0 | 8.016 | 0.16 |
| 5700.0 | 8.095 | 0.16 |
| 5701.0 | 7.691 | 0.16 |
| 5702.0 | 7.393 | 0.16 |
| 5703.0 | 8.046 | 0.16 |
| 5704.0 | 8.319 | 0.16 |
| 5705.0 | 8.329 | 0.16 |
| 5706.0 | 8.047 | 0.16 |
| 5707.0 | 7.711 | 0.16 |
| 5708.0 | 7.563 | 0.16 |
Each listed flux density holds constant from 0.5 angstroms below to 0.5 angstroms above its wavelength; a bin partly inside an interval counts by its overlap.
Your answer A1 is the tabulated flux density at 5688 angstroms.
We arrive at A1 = 7.613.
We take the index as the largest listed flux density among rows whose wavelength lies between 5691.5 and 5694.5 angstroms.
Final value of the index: 8.847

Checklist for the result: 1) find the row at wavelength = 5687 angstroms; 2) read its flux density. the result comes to 7.974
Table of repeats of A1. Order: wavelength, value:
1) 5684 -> 8.184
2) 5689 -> 7.972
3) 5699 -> 8.016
